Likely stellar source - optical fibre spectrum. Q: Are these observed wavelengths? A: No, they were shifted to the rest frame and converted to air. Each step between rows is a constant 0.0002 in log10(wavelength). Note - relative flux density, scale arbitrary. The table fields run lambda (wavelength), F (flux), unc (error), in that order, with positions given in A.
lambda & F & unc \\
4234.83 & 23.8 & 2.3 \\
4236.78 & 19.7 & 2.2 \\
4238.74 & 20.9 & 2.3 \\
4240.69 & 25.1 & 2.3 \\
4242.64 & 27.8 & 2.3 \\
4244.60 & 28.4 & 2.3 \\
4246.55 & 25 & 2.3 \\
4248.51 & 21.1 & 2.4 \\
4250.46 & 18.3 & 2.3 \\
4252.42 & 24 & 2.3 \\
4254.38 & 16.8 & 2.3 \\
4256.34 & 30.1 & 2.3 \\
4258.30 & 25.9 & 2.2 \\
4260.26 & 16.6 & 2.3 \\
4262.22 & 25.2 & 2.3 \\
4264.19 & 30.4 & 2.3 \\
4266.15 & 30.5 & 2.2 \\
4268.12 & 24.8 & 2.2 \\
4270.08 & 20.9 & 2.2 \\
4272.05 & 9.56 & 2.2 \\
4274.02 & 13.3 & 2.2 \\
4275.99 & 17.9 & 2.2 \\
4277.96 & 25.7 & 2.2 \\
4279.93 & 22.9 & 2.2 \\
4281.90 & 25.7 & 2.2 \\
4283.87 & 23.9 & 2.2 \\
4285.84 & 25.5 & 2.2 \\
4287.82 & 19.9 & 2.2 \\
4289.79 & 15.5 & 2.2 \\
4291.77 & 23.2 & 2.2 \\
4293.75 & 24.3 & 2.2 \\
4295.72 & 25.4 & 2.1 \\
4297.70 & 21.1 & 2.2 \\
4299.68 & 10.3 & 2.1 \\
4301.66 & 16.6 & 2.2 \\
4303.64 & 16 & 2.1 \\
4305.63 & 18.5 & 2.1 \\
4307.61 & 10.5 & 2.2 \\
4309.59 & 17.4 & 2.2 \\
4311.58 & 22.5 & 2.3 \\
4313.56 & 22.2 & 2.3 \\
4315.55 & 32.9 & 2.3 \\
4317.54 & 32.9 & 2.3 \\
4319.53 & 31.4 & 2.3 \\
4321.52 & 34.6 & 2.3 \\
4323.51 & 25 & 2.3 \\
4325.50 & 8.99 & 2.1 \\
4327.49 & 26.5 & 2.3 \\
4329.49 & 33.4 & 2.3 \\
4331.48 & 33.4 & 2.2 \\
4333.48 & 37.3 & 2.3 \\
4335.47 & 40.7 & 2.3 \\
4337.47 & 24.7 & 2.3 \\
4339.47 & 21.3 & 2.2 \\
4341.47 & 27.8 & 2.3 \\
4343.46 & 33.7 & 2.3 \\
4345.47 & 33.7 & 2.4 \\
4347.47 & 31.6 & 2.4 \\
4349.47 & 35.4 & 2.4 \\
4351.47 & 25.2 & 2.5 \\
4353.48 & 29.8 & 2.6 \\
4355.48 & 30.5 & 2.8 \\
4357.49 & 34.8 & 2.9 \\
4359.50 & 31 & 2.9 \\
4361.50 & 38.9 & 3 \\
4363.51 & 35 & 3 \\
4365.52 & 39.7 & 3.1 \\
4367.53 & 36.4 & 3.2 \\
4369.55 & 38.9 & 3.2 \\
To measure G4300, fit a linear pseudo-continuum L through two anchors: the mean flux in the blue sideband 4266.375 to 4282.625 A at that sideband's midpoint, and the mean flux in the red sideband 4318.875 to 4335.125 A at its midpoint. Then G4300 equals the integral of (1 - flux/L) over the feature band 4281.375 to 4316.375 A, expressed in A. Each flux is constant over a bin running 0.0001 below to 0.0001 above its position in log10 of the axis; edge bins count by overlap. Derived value 5.5 A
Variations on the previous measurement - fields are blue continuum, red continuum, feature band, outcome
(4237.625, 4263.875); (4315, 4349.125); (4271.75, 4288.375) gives 3.2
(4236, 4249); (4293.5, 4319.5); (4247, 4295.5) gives 1.1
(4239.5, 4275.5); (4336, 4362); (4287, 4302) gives 3.7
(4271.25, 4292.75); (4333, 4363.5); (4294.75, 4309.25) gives 4.1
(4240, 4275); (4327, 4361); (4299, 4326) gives 6.4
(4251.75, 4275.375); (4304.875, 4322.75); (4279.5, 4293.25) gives 0.6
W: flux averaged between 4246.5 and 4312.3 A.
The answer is 21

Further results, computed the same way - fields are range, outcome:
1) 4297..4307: 16.1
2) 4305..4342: 26.5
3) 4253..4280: 22.2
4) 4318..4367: 31.1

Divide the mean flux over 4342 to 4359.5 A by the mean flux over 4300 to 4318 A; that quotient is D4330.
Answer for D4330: 1.6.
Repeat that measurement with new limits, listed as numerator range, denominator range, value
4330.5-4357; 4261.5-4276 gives 1.44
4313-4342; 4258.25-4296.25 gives 1.30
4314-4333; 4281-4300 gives 1.32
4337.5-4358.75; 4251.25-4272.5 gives 1.28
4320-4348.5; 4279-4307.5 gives 1.45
